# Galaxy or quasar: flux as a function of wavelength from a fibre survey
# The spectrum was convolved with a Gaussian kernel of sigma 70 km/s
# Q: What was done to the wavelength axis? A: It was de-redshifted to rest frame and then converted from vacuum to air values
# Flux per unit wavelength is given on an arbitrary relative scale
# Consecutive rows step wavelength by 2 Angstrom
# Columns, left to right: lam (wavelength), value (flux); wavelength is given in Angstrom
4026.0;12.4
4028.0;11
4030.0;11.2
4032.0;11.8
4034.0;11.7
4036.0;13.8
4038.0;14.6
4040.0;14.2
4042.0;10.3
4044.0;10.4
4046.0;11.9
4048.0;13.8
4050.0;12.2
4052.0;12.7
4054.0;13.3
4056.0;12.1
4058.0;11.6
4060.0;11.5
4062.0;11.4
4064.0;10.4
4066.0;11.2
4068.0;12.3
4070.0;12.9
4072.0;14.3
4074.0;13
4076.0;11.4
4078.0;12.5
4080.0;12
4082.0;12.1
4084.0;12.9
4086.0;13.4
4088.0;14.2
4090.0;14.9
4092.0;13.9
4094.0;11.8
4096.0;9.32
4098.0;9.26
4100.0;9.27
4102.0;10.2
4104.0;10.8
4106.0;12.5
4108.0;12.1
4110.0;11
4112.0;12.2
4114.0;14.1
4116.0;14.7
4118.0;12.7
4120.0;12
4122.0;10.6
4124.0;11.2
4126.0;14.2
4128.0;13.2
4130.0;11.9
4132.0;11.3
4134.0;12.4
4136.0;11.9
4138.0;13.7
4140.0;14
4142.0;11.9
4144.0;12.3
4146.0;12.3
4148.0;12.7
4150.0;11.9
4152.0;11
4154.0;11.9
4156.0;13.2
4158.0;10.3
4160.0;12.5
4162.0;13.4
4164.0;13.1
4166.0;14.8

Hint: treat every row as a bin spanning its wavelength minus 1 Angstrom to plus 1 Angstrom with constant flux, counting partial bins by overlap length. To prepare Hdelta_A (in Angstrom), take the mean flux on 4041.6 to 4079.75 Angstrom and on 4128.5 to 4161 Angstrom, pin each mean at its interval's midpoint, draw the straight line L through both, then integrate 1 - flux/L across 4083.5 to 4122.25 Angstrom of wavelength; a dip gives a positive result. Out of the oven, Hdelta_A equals 0.1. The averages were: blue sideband 12.1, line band 12.1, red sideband 12.2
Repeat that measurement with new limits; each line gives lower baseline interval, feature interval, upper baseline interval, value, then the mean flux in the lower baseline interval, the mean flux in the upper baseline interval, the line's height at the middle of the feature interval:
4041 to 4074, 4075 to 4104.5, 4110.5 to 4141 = 1.06 Angstrom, 12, 12.6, 12.3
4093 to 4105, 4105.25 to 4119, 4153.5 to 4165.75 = -2.73 Angstrom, 10.1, 12.6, 10.6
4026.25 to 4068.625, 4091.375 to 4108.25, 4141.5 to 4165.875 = 1.78 Angstrom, 12.1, 12.3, 12.2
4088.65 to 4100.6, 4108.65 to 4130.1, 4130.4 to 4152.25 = -1.02 Angstrom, 11.6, 12.3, 12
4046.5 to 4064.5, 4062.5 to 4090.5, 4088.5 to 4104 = -2.19 Angstrom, 12.2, 11.3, 11.7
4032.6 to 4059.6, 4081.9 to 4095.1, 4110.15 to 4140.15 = -0.88 Angstrom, 12.5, 12.6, 12.5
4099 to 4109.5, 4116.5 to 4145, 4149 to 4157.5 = -2.35 Angstrom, 11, 11.9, 11.5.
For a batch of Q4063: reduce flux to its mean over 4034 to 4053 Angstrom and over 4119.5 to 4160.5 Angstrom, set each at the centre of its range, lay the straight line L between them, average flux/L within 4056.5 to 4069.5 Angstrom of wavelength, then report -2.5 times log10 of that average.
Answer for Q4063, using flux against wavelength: 0.09 mag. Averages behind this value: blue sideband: 12.6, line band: 11.5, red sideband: 12.2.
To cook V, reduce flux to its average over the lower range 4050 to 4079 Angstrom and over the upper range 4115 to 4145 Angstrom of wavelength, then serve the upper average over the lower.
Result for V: 1.03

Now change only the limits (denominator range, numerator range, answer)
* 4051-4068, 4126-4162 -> 1.05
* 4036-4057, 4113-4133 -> 1.00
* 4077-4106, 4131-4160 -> 1.02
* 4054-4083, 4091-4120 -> 0.97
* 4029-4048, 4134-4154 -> 1.01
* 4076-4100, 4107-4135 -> 1.01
